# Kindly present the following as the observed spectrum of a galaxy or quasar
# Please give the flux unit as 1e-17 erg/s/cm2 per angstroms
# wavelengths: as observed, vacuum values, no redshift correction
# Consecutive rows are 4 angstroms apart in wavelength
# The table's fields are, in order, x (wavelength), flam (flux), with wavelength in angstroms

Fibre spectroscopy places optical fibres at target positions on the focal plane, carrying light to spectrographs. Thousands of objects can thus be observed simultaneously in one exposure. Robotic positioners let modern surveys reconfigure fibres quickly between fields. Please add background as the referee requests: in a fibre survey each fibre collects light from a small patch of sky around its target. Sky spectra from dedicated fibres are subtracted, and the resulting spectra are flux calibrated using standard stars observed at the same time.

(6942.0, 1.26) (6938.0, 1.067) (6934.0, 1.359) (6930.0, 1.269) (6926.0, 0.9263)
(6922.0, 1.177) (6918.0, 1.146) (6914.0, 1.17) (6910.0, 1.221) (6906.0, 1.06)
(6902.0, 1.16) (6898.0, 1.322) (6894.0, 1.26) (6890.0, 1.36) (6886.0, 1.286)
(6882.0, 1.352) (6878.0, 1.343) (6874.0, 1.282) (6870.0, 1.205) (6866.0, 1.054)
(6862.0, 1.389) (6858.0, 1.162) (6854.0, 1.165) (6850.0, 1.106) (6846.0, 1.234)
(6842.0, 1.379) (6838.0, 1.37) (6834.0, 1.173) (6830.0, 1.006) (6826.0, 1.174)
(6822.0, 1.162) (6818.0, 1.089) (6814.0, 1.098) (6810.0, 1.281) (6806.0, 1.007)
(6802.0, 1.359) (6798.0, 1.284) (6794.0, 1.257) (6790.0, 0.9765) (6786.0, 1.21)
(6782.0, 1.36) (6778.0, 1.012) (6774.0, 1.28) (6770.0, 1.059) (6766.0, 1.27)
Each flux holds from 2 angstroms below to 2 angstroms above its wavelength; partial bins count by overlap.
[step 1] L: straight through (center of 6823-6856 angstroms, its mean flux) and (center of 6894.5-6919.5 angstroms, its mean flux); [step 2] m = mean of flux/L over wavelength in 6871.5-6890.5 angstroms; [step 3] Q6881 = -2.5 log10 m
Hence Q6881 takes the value -0.11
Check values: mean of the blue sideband 1.2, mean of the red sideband 1.19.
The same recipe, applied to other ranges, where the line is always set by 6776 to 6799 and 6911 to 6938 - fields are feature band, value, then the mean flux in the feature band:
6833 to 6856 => -0.06 mag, 1.24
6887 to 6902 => -0.11 mag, 1.29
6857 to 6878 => -0.05 mag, 1.23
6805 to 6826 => 0.04 mag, 1.14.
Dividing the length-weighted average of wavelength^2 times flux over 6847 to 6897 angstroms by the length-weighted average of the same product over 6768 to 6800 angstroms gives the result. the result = 1.09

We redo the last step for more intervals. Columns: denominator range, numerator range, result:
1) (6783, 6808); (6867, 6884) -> 1.10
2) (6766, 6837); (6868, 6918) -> 1.10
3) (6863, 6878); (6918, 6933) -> 0.95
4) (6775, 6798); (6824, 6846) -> 1.05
